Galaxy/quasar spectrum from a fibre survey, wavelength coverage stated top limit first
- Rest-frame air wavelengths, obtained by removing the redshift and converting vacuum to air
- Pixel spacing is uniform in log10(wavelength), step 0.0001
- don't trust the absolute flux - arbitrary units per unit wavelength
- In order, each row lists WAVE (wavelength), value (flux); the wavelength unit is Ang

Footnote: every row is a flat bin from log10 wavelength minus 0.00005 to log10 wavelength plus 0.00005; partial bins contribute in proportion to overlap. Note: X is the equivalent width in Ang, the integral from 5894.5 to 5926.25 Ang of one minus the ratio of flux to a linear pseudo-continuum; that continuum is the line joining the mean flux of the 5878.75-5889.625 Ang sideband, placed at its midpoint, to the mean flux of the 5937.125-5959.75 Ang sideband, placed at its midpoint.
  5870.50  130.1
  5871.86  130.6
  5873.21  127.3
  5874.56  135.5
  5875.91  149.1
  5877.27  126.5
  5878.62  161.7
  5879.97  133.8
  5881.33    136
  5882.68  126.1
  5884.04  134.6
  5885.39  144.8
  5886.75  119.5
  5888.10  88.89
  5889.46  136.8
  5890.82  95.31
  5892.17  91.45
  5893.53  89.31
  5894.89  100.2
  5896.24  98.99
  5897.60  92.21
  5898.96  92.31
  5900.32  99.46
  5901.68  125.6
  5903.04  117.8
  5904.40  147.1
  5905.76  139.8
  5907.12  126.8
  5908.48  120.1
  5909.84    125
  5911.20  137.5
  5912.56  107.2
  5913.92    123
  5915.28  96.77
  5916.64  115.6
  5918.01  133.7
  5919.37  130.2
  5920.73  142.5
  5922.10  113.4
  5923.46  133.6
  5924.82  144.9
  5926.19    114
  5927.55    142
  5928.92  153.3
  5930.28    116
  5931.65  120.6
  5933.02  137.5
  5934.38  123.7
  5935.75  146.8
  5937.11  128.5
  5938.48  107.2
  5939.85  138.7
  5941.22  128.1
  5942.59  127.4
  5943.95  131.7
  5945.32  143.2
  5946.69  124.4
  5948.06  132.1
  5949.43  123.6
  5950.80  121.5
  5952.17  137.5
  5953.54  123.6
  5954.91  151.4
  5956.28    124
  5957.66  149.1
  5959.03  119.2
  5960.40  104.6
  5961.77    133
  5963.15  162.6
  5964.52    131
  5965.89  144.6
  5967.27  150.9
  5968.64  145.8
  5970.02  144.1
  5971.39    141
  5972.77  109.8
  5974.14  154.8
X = 2.2 Ang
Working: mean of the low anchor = 129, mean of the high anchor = 130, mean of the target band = 120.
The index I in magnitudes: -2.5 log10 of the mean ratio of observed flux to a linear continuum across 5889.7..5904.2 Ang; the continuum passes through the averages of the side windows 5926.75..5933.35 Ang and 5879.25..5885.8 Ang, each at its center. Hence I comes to 0.29 mag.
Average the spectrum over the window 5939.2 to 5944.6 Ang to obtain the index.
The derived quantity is 132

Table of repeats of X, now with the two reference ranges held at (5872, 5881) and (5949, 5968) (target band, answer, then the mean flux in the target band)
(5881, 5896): 2.6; 114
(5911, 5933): 1.5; 127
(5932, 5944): 0.5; 130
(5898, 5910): 1.4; 121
